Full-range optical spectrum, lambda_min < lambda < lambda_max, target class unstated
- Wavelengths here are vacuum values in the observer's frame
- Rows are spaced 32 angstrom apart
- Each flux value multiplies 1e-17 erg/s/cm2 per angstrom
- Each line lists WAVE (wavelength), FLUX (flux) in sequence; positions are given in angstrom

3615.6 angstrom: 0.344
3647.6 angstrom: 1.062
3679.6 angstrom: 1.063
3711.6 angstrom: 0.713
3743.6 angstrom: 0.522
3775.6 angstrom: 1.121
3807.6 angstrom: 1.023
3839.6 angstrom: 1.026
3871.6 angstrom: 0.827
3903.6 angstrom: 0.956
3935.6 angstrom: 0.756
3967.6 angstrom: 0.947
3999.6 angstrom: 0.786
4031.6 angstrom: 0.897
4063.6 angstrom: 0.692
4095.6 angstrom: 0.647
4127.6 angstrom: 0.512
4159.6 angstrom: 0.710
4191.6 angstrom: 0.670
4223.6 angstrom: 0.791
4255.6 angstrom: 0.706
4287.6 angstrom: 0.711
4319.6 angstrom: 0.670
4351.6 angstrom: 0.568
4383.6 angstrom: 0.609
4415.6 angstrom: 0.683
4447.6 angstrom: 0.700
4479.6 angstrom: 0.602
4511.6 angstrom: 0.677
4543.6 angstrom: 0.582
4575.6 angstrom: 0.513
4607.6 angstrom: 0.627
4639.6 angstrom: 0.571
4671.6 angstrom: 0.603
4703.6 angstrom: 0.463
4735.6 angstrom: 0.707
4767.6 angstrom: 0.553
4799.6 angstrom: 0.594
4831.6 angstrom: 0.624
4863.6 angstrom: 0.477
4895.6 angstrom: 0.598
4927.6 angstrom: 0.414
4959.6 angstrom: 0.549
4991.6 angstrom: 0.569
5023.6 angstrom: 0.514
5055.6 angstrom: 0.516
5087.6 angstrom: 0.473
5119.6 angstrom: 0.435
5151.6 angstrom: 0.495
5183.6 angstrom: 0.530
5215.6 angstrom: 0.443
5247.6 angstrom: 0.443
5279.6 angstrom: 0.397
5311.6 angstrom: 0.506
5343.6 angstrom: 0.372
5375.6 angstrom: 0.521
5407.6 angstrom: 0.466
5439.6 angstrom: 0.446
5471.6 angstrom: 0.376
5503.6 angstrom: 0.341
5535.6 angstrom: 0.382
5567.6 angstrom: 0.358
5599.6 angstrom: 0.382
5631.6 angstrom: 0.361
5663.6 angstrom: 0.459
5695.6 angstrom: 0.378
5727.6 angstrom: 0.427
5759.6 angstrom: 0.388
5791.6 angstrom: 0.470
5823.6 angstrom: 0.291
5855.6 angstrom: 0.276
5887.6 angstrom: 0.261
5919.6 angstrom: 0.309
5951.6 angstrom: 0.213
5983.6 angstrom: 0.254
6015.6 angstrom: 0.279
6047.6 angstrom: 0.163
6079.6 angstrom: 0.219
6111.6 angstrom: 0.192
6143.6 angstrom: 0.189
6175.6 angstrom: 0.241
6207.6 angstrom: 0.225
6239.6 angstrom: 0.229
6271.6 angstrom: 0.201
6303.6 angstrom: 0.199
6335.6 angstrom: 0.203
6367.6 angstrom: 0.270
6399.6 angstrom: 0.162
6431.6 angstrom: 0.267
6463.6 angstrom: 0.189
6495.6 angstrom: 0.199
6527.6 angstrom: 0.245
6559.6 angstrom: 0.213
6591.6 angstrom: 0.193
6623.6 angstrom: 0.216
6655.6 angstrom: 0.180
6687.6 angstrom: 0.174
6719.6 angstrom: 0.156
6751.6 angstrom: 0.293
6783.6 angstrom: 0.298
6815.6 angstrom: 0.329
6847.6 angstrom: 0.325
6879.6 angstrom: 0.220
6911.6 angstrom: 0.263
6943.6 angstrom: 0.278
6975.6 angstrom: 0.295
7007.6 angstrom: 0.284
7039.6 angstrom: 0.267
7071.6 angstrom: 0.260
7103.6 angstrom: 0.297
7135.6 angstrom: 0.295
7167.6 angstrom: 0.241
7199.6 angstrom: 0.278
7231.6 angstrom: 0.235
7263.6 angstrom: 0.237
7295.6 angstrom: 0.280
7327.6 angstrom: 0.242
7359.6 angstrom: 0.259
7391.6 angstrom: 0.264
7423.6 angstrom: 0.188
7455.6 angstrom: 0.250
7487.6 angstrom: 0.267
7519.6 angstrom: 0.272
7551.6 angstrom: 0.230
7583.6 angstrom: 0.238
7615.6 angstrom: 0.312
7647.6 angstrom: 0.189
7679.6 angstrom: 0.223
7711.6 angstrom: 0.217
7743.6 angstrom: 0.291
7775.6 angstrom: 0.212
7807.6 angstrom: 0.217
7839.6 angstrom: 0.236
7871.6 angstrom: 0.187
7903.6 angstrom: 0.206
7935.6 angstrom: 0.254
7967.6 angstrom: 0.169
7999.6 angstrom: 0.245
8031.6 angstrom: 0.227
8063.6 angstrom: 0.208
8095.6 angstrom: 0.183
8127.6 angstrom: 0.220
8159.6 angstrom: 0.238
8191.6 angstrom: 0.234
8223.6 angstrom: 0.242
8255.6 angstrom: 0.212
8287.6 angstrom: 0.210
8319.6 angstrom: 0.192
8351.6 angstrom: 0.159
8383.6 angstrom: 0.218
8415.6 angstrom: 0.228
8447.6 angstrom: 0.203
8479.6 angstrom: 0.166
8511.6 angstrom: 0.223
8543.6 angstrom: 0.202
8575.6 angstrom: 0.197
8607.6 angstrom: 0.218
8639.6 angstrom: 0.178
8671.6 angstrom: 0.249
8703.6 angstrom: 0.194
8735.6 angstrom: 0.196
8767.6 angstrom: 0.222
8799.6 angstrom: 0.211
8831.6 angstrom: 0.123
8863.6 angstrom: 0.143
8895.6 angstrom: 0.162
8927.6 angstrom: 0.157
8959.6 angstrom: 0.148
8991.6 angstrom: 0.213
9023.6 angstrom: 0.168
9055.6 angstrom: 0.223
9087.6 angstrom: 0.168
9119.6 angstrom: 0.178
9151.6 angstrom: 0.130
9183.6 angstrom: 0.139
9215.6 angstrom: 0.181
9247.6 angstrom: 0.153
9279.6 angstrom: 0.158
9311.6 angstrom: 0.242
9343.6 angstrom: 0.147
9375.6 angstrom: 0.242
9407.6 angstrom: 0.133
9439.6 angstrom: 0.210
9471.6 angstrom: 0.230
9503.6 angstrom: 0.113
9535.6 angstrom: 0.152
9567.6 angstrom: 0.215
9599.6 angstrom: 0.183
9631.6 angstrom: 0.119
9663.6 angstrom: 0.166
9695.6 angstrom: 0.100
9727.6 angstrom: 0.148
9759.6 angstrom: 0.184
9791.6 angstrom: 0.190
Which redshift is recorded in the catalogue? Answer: 0.771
